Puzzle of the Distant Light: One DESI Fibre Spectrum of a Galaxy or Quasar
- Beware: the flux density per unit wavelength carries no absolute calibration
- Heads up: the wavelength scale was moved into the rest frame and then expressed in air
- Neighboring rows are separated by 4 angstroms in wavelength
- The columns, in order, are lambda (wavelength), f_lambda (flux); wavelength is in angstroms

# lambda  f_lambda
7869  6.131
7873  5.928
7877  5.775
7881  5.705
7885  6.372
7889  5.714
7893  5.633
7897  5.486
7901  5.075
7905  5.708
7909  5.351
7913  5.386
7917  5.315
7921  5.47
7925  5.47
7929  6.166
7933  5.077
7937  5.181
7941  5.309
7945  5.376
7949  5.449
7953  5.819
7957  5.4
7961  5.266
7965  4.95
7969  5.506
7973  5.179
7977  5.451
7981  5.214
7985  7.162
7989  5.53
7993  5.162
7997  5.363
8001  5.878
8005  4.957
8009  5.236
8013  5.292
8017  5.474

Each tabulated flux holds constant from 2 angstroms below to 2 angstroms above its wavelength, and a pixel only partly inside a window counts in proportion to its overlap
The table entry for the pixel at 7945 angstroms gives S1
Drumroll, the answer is 5.376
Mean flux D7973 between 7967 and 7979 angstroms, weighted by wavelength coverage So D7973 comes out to 5.38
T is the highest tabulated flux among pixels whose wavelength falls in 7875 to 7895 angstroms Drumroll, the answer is 6.372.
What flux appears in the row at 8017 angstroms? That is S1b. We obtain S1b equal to 5.474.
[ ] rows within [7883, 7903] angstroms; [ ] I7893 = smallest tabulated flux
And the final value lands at 5.075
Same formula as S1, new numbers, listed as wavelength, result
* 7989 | 5.53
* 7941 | 5.309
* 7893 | 5.633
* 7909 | 5.351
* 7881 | 5.705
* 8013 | 5.292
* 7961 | 5.266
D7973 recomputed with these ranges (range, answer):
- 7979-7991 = 5.97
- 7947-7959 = 5.56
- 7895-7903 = 5.28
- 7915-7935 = 5.5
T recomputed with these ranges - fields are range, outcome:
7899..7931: 6.166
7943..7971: 5.819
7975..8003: 7.162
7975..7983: 5.451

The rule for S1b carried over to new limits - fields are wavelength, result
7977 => 5.451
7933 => 5.077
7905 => 5.708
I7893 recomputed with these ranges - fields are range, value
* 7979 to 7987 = 5.214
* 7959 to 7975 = 4.95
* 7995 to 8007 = 4.957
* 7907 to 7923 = 5.315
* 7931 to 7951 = 5.077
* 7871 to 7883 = 5.705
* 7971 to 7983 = 5.179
